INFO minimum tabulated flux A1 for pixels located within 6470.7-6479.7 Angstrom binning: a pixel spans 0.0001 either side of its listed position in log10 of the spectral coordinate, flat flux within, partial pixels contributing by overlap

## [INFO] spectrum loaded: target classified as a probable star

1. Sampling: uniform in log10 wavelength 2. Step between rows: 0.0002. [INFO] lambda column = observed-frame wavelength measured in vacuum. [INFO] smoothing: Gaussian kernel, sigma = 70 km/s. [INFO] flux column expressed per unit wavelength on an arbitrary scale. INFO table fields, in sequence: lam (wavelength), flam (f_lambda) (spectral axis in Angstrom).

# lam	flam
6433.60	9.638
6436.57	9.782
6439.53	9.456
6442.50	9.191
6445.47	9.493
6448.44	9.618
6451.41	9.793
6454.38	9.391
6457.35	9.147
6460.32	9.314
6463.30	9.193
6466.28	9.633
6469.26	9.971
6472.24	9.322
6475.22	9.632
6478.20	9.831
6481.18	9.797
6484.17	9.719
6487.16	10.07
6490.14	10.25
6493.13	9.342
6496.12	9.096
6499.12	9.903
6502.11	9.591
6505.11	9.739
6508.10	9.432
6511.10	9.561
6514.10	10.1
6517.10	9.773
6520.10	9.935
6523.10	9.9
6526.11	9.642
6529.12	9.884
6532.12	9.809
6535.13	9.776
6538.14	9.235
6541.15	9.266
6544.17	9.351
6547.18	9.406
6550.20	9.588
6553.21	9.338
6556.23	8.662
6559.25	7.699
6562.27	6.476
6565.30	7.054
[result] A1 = 9.322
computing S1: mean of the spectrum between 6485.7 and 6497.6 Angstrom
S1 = 9.7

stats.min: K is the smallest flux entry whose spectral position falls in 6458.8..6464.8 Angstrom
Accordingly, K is 9.193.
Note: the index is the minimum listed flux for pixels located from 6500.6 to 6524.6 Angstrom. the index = 9.432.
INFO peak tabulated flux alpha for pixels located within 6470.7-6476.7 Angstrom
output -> 9.632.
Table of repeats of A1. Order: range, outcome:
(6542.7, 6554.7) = 9.338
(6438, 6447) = 9.191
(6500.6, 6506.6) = 9.591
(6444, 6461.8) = 9.147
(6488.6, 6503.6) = 9.096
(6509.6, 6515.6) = 9.561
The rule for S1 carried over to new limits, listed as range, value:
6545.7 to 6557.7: 9.25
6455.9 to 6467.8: 9.32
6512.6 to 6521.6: 9.94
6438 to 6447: 9.38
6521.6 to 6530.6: 9.8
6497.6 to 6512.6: 9.64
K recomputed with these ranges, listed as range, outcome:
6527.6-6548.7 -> 9.235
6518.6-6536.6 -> 9.642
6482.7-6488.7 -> 9.719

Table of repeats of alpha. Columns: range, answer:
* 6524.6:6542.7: 9.884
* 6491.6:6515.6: 10.1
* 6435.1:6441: 9.782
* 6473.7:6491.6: 10.25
